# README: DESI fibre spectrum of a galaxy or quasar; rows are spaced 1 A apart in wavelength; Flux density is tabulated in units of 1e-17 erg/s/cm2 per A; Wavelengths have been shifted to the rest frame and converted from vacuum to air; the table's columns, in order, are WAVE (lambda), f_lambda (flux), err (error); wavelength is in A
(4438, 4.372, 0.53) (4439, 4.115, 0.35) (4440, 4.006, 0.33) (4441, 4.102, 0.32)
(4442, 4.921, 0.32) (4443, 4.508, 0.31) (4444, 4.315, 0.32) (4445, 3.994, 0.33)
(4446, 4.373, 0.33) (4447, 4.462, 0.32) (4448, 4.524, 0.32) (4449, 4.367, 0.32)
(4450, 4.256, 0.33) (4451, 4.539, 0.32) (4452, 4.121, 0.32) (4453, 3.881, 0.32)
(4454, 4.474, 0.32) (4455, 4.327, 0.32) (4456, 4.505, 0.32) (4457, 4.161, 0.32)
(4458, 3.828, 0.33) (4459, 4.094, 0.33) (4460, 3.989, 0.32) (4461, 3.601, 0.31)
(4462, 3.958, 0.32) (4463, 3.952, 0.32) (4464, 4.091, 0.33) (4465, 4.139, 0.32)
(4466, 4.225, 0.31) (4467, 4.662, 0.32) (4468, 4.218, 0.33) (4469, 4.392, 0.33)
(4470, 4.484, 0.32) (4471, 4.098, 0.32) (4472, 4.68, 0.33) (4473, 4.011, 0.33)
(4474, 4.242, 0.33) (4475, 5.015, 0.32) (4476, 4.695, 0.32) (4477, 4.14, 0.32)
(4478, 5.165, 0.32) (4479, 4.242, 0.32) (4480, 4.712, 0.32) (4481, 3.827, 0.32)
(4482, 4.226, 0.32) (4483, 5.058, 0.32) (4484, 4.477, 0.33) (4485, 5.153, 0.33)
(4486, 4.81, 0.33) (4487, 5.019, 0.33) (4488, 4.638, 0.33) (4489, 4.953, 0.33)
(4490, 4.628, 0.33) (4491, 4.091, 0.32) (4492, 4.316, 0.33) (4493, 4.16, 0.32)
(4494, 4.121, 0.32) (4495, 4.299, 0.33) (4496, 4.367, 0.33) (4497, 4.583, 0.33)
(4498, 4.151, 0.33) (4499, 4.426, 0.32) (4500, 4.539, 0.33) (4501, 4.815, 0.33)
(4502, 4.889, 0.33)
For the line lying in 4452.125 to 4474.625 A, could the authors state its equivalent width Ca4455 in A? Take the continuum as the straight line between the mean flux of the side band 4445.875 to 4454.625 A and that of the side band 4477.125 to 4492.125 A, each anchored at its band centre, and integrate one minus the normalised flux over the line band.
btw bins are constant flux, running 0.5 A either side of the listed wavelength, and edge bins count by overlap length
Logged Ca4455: 1.3 A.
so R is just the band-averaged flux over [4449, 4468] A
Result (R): 4.16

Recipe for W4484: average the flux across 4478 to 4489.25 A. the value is 4.66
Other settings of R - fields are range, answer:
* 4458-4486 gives 4.35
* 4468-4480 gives 4.47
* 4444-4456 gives 4.31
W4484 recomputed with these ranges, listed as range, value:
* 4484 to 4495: 4.57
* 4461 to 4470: 4.19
